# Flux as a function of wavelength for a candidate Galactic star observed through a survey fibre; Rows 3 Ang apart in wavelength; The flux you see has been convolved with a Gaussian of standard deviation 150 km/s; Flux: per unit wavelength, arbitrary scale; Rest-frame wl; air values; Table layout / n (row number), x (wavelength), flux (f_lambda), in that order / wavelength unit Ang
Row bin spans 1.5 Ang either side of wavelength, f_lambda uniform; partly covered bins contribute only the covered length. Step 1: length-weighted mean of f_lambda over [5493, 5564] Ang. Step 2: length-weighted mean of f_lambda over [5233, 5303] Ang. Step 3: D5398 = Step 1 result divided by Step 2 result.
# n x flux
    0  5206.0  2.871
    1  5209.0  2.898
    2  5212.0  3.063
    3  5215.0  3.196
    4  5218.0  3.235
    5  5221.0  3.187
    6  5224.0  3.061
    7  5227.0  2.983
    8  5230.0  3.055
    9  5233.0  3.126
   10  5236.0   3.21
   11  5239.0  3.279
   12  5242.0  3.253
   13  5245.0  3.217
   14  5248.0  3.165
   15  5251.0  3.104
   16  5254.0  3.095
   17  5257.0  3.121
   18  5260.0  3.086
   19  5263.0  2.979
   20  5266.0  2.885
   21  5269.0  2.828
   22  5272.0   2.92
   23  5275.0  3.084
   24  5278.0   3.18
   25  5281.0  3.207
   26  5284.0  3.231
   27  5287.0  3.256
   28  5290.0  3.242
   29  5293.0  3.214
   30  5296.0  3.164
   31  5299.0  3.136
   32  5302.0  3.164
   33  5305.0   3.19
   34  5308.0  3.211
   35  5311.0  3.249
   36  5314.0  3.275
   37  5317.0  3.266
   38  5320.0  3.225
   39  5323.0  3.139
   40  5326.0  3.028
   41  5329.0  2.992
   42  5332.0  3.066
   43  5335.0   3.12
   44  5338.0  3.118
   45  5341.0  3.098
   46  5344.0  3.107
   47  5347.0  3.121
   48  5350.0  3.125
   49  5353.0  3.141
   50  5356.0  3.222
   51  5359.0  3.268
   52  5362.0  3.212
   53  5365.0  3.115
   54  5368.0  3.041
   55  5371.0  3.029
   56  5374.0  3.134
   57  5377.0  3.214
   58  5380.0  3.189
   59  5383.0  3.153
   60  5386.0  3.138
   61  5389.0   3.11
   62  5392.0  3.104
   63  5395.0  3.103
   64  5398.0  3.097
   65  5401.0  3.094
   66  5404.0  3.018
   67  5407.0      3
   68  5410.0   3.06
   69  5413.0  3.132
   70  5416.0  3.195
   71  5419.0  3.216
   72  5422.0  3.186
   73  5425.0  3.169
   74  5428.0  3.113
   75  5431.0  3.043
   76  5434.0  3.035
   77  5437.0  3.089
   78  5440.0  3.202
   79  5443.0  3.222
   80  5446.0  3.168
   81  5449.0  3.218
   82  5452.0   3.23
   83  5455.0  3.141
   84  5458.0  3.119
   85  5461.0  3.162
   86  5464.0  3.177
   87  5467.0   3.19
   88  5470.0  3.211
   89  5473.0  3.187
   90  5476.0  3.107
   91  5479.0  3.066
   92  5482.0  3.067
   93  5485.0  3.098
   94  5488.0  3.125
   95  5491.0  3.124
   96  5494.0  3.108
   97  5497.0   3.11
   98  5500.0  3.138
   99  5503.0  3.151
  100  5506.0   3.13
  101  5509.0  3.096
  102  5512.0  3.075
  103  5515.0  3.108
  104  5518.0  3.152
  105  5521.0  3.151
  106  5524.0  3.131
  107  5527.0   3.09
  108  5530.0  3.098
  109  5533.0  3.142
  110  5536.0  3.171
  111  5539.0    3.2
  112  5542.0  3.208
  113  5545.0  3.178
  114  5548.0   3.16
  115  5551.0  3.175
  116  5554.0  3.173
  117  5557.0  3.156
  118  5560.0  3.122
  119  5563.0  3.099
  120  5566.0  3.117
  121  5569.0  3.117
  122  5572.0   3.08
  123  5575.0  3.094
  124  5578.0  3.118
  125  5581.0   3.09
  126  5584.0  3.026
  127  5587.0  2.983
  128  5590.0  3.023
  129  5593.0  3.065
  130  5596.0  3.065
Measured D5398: 1.0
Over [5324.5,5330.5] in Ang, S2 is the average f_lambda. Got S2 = 3.01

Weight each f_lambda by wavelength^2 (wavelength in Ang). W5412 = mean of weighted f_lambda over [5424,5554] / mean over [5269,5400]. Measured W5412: 1.06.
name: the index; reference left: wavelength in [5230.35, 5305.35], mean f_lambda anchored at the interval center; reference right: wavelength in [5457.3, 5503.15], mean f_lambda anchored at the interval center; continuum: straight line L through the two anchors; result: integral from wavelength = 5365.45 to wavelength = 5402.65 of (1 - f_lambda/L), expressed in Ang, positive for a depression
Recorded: 0.2 Ang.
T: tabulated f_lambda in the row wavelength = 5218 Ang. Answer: 3.235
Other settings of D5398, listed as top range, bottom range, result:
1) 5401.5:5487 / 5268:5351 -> 1.00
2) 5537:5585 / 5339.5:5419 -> 1.00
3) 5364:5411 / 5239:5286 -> 1.00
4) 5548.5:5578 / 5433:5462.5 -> 0.99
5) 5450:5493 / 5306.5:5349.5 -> 1.00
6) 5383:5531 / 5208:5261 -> 1.00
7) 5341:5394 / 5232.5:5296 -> 1.00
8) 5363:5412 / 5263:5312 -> 0.99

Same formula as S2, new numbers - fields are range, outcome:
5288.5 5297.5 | 3.21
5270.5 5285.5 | 3.12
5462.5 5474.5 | 3.19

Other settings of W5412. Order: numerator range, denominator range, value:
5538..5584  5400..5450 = 1.05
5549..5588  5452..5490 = 1.02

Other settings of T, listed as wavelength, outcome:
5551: 3.175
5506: 3.13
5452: 3.23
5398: 3.097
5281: 3.207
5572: 3.08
